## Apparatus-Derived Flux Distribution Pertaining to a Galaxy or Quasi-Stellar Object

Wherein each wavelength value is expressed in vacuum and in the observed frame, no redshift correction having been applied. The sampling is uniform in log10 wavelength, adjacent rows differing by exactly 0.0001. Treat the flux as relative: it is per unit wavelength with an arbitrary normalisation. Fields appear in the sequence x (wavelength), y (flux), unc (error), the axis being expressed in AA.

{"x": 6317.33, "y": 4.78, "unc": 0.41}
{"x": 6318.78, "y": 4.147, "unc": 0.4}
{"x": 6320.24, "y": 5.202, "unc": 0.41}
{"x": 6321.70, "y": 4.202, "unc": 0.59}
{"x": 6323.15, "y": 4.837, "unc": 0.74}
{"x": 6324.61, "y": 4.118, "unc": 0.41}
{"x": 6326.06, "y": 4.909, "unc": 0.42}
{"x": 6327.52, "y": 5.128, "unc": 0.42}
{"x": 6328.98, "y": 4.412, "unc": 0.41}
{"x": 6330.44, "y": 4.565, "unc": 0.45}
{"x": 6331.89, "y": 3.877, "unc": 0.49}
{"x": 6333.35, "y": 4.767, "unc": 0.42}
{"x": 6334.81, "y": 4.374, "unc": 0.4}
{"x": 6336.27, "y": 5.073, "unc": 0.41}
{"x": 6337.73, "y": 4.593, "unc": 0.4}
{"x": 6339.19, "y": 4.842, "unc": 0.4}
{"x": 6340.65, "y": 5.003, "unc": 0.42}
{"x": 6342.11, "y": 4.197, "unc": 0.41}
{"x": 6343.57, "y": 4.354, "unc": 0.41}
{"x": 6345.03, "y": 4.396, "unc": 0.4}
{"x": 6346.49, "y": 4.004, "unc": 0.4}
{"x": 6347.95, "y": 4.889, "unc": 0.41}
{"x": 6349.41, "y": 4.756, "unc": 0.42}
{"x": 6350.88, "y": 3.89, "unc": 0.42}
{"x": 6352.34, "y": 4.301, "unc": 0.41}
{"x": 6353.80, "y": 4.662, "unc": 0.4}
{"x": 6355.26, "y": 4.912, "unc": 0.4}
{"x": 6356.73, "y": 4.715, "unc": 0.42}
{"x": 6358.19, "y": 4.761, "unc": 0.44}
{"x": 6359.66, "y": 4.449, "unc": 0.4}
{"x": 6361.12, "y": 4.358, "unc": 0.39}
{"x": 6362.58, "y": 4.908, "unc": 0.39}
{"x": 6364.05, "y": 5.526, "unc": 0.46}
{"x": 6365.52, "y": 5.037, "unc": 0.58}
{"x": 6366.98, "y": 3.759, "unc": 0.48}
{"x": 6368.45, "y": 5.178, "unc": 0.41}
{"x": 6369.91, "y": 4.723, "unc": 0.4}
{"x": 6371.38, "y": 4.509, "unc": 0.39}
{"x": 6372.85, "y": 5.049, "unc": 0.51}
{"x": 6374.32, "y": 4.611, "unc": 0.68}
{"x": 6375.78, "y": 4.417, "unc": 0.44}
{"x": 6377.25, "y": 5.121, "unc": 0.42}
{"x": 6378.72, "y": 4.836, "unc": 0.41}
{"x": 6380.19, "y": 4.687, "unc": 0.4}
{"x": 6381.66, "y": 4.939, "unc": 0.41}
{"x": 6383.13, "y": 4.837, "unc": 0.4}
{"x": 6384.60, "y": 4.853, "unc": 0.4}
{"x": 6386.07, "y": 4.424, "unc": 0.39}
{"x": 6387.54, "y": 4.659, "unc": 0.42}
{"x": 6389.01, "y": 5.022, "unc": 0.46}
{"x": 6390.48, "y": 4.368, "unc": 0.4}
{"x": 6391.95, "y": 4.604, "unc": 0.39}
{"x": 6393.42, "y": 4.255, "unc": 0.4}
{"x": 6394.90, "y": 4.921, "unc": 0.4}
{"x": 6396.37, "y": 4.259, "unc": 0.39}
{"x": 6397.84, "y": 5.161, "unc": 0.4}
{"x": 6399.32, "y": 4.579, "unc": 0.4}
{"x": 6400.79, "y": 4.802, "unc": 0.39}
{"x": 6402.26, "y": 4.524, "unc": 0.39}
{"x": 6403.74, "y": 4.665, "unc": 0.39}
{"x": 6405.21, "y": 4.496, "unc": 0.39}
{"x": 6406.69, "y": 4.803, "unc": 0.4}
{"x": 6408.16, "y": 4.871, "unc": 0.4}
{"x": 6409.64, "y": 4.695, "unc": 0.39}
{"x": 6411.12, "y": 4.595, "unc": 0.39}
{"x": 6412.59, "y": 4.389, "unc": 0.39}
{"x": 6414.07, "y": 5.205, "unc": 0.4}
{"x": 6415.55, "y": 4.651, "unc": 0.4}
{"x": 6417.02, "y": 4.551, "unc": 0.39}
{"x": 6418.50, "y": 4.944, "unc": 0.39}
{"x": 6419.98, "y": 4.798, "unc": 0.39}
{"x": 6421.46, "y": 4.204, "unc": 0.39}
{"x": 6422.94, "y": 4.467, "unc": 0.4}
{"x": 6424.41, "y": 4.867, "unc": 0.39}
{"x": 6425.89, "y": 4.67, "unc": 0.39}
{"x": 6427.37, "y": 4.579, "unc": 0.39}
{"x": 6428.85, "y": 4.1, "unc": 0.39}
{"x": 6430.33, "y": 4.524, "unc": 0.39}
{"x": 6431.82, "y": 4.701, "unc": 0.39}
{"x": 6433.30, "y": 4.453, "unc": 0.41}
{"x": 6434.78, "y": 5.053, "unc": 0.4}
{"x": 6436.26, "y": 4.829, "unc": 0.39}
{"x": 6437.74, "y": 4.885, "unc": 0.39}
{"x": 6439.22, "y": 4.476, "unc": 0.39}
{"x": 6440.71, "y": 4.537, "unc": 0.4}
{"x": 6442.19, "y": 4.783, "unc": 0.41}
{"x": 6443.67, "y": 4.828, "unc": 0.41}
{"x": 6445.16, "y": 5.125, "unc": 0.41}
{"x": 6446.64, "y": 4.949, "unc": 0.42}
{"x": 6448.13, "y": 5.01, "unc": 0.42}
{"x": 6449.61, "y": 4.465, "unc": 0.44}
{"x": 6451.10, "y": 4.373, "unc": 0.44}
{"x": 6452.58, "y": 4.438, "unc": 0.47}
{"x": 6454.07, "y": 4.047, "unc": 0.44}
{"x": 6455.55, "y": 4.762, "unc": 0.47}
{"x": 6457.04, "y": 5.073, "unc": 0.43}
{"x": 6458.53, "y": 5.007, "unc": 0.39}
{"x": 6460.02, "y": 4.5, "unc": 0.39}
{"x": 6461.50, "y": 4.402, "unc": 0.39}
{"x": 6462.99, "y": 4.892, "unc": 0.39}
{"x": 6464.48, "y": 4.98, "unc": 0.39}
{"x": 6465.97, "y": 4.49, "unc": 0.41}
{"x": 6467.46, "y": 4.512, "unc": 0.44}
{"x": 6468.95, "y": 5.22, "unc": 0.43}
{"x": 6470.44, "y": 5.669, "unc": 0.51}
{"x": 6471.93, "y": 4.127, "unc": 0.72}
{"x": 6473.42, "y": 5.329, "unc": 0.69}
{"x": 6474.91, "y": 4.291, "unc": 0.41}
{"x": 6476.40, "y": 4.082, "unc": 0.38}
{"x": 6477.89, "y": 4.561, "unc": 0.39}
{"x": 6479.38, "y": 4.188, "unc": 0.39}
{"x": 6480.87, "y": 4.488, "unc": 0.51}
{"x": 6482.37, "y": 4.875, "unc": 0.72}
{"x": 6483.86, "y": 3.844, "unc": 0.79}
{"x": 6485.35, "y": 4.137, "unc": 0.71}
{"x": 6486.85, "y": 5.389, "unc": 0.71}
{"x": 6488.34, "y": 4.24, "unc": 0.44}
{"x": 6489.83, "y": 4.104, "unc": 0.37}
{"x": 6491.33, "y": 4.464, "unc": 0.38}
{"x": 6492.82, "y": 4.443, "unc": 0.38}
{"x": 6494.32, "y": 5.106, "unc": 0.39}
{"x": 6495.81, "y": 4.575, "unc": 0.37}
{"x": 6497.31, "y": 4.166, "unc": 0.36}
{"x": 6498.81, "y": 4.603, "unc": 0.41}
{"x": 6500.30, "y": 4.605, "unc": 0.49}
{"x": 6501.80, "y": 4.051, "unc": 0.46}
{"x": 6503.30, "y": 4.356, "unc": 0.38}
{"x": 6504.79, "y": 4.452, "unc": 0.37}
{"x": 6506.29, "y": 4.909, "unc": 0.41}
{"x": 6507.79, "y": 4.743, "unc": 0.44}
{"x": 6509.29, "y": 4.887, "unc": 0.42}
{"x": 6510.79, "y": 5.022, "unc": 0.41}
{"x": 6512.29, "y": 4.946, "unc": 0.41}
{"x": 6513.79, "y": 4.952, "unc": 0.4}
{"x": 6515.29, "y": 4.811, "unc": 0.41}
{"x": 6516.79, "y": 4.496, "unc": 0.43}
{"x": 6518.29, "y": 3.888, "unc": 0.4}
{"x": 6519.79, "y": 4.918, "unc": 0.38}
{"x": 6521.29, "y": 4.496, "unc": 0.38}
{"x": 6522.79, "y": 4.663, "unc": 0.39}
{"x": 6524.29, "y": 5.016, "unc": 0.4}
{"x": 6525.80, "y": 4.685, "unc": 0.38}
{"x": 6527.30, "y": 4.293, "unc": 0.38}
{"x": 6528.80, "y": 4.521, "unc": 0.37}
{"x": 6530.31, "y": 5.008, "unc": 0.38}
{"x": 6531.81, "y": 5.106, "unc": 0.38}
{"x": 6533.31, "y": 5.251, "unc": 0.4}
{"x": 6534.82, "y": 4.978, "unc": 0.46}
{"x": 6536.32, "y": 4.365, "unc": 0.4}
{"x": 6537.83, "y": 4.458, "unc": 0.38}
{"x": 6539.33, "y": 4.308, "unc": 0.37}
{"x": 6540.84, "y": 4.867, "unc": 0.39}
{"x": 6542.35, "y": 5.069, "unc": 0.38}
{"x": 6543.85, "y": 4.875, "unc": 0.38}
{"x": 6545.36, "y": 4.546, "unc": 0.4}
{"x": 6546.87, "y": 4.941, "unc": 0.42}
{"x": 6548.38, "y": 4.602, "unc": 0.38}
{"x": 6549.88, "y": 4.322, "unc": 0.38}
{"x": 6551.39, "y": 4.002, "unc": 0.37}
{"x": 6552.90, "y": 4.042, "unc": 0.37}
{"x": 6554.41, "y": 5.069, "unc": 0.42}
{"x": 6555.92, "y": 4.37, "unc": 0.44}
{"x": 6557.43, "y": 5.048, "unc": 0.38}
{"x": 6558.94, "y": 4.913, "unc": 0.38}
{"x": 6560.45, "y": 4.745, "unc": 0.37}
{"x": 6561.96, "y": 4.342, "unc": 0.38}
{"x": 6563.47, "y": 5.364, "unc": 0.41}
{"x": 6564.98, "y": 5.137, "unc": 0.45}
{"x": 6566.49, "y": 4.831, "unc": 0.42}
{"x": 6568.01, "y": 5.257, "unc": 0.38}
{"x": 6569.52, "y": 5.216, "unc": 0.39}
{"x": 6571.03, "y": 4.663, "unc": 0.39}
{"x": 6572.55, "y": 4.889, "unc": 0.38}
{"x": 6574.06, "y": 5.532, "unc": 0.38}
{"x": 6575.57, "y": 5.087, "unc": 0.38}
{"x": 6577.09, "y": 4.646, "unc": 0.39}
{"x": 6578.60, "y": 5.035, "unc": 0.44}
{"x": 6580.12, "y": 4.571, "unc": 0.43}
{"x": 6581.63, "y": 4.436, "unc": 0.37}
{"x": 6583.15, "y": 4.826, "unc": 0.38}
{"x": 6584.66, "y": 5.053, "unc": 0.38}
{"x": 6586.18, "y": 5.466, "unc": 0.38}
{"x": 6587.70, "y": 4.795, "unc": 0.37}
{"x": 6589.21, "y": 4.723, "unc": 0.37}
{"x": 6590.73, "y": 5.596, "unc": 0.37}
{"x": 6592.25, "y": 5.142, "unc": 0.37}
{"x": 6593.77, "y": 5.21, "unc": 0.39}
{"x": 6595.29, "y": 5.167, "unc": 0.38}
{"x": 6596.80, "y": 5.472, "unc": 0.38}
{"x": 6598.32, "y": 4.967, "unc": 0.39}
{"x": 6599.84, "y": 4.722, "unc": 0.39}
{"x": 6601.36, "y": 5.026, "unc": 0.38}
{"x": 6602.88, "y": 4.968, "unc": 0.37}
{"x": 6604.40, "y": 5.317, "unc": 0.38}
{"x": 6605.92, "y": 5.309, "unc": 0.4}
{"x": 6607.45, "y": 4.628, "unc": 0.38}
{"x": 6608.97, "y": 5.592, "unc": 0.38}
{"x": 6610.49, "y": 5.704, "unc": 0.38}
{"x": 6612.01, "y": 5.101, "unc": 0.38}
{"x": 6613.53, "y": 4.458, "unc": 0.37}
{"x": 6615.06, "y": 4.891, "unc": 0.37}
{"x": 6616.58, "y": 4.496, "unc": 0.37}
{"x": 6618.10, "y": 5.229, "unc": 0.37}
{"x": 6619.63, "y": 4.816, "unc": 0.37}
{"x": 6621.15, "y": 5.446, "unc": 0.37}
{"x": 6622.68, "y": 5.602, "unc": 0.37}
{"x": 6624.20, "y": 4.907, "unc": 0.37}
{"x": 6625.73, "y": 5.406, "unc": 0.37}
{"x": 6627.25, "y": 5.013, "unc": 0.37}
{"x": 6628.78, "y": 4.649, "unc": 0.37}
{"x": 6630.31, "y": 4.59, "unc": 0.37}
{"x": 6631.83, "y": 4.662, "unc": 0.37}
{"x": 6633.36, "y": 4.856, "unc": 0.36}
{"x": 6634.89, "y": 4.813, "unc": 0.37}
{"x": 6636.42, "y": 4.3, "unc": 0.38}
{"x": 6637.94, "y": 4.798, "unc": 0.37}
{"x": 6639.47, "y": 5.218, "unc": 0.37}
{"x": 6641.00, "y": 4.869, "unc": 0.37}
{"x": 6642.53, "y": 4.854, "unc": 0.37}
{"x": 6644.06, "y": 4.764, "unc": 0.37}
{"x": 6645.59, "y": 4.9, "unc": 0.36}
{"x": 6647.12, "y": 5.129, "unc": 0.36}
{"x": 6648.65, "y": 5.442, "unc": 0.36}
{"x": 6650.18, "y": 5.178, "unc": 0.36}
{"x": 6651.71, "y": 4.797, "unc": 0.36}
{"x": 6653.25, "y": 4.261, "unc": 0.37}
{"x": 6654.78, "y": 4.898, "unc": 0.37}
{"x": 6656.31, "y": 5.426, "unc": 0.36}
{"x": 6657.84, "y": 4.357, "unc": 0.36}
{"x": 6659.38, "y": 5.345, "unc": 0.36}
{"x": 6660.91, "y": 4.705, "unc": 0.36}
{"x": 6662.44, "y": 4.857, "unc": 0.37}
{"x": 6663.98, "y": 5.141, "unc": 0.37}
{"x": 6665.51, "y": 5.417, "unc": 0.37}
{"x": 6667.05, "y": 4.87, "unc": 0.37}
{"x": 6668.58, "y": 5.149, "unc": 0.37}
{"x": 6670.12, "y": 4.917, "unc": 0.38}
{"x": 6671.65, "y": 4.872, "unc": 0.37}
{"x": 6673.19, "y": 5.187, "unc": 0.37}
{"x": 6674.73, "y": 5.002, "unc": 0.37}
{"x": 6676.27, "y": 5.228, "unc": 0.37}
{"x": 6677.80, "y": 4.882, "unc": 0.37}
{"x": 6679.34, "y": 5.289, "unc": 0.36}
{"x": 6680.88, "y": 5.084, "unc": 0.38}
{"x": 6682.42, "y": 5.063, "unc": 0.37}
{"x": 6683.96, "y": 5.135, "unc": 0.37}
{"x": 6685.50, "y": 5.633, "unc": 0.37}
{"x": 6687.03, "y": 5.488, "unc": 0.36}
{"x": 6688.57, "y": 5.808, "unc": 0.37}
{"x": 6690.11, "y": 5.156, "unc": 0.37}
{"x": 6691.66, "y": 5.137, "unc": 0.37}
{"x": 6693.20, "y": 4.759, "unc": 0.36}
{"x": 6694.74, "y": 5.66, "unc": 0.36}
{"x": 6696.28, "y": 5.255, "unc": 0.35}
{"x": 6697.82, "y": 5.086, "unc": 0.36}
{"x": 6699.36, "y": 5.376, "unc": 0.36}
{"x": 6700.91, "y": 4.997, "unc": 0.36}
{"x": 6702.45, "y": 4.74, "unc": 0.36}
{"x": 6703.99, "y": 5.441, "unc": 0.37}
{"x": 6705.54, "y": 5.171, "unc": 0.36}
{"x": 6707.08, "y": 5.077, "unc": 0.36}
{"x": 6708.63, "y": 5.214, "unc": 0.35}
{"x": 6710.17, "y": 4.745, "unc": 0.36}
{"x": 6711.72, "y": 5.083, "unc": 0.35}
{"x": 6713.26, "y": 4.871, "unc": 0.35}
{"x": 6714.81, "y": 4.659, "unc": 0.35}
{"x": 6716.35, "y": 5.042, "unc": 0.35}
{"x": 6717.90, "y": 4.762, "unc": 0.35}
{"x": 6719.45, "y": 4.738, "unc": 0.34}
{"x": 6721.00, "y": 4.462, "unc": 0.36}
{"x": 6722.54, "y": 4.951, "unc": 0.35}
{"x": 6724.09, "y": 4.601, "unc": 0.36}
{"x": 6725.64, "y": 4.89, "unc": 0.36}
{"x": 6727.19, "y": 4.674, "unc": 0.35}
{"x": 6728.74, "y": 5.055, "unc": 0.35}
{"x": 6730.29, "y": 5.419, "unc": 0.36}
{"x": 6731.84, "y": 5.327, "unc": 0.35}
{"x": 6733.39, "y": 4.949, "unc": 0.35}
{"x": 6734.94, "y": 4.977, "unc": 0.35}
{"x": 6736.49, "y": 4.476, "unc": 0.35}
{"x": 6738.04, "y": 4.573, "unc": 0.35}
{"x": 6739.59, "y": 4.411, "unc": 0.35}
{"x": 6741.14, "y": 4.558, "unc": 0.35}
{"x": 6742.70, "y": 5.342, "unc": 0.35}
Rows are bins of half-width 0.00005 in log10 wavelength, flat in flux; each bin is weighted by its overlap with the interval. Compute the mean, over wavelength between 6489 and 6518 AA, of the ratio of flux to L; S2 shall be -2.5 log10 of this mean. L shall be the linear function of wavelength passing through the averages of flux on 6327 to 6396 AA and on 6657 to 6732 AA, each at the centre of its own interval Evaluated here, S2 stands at 0.050 mag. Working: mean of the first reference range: 4.65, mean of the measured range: 4.6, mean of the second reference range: 5.05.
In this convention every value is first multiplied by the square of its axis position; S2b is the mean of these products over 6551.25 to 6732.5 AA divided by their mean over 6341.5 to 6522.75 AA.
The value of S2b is 1.1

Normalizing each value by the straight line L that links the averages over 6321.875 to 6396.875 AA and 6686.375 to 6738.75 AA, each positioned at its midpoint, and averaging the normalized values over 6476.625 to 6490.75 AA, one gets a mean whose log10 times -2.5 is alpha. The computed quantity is 0.08 mag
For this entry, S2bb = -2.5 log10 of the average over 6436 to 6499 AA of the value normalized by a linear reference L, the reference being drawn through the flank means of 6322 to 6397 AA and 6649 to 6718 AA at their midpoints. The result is 0.03 mag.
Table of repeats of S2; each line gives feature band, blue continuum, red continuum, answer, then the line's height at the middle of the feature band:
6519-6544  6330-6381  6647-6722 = 0.024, 4.86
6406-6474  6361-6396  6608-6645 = 0.018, 4.79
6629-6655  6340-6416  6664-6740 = 0.029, 4.97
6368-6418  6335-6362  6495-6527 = -0.031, 4.58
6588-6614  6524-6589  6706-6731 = -0.066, 4.83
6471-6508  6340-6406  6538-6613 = 0.075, 4.81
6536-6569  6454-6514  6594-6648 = 0.023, 4.81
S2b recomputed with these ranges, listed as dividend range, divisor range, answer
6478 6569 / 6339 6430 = 1.04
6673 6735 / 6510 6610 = 1.09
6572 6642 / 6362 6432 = 1.14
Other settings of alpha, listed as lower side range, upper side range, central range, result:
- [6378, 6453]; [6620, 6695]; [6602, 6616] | -0.029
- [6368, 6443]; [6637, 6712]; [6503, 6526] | 0.031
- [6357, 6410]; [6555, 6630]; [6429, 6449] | 0.008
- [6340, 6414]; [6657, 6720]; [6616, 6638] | 0.019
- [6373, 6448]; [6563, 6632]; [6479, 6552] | 0.062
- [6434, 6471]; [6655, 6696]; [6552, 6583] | 0.023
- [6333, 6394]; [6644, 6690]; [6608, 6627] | -0.025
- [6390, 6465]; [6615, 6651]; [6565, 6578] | -0.034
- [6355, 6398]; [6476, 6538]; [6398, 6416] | -0.002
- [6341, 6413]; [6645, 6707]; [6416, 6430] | 0.033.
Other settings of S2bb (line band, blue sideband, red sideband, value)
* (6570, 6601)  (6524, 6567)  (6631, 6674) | -0.045 mag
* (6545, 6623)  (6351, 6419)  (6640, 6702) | 0.004 mag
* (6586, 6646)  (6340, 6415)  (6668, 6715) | 0.004 mag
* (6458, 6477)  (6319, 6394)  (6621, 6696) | 0.012 mag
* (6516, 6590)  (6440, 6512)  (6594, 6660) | 0.009 mag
